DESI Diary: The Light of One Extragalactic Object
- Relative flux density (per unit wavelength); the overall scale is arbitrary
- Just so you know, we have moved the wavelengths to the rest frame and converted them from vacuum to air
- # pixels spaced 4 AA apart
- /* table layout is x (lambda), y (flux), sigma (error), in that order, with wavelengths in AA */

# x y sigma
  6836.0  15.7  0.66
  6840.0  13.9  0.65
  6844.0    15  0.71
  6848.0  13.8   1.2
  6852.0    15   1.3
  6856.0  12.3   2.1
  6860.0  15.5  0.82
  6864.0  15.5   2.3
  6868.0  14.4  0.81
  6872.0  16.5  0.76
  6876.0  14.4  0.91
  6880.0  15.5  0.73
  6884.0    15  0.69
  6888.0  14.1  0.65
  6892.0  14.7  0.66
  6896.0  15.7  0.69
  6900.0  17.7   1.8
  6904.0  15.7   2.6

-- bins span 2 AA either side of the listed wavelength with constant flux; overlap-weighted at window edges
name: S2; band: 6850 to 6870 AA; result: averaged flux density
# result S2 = 14.5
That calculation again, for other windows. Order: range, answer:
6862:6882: 15.3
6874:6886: 15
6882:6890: 14.6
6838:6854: 14.4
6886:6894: 14.4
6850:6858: 13.7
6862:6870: 14.9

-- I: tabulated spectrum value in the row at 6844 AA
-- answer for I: 15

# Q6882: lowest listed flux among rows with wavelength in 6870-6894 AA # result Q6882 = 14.1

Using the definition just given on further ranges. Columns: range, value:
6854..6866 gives 12.3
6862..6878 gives 14.4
